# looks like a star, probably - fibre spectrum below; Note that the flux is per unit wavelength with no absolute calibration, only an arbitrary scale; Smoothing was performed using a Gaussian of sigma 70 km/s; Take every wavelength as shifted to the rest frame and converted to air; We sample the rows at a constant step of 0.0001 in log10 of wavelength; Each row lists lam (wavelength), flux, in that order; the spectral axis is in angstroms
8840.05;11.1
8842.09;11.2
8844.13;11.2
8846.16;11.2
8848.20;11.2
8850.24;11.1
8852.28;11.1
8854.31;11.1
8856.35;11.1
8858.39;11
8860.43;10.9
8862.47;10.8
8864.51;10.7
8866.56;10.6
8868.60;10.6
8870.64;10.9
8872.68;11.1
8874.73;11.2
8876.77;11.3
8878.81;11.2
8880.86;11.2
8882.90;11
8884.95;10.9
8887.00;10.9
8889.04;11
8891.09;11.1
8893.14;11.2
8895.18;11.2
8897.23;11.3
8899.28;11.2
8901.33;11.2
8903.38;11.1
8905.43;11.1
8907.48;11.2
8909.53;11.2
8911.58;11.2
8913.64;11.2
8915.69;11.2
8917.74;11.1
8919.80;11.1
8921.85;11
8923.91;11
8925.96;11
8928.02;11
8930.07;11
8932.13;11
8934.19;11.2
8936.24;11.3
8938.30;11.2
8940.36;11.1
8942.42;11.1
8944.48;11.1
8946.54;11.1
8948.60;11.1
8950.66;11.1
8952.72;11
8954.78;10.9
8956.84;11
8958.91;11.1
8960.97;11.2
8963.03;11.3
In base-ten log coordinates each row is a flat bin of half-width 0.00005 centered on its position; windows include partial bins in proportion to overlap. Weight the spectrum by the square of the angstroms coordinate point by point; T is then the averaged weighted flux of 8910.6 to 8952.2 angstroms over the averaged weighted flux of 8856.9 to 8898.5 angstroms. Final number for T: 1.0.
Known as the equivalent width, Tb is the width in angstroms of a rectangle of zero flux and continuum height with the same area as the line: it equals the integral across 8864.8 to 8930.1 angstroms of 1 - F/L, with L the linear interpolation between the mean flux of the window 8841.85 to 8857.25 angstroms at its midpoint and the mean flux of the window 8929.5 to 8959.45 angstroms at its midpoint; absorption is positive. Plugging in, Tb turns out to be 0.2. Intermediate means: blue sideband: 11.2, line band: 11.1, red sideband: 11.1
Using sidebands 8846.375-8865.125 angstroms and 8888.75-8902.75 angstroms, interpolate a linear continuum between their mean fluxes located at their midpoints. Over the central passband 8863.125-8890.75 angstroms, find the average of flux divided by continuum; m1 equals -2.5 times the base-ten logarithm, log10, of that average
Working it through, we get 0.013 mag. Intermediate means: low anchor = 11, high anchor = 11.2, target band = 11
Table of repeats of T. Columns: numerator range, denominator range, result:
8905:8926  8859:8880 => 1.03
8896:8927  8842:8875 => 1.03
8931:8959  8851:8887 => 1.03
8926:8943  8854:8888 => 1.03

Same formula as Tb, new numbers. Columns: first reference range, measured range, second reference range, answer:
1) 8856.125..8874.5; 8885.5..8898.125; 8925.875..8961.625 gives -0.2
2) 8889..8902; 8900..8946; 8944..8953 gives 0.1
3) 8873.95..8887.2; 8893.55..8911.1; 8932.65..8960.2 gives -0.1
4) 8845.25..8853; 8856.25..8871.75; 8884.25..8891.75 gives 0.4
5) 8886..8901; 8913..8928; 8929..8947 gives 0.1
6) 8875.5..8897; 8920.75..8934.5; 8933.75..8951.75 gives 0.1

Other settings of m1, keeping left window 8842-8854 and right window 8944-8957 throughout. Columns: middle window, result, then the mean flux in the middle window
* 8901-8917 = -0.008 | 11.2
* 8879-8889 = 0.011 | 11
